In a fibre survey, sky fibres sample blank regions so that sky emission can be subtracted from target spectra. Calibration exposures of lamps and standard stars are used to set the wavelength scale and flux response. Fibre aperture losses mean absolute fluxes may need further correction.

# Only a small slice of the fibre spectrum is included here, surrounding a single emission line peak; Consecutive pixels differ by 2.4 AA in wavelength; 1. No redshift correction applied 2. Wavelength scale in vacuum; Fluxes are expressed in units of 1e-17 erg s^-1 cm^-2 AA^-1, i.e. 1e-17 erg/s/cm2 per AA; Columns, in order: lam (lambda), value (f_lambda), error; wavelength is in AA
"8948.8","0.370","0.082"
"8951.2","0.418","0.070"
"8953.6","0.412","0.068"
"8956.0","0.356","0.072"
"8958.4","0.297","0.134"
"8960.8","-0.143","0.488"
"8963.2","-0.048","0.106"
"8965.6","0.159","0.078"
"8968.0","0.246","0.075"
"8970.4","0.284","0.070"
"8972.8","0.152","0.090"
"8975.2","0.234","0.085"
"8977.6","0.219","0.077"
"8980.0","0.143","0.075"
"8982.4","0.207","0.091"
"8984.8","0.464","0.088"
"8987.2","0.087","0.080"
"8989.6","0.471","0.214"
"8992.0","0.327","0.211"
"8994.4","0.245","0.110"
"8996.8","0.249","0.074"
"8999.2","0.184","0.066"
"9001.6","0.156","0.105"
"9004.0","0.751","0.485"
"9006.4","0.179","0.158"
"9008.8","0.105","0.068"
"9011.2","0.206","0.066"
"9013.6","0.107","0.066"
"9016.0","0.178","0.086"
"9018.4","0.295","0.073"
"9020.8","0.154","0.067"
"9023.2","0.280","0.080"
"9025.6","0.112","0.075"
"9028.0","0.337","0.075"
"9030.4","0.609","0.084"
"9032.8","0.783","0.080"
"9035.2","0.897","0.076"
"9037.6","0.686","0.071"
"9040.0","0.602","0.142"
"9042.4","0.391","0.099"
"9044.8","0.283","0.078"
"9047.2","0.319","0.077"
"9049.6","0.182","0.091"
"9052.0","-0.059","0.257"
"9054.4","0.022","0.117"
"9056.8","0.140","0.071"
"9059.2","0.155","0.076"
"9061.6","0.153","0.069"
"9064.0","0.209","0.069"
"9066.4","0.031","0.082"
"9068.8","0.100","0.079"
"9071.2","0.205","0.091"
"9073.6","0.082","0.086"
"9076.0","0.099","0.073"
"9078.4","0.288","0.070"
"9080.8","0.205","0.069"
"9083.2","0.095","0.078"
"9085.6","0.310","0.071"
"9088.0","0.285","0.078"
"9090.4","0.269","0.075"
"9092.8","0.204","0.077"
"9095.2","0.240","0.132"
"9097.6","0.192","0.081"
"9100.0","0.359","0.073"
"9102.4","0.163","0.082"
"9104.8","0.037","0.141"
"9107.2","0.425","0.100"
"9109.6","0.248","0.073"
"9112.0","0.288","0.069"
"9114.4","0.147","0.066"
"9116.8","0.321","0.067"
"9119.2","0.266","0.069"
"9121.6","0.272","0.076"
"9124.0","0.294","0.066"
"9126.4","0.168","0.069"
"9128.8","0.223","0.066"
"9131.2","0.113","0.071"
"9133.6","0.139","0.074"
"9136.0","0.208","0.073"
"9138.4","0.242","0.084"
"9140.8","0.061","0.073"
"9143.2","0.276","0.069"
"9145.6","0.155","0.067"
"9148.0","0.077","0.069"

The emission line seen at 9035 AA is [O III]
